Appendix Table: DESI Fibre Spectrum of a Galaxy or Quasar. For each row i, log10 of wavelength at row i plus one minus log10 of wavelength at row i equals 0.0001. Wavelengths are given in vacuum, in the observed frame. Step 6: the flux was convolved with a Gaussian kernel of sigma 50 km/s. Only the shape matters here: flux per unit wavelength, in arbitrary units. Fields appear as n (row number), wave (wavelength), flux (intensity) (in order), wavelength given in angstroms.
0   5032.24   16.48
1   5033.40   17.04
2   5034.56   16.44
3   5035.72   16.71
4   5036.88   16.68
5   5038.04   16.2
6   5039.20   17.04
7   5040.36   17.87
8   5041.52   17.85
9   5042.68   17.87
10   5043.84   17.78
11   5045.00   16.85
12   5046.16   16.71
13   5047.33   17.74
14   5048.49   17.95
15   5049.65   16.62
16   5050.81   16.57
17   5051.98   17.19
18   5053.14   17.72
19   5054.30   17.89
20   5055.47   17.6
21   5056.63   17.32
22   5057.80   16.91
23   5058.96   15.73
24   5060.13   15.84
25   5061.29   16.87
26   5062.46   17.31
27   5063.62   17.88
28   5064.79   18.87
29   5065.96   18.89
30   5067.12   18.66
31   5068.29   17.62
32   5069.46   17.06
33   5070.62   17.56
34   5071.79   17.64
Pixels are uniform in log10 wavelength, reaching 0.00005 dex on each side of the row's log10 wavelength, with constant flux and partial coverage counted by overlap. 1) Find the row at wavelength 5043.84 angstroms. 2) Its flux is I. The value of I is 17.78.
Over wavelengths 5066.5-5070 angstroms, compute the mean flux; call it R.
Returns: 17.8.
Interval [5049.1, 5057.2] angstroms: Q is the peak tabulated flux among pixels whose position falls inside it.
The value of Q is 17.89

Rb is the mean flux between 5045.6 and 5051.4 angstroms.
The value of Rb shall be 17.1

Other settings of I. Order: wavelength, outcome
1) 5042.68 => 17.87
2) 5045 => 16.85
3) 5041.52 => 17.85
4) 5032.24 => 16.48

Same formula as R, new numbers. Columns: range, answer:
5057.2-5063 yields 16.5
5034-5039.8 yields 16.6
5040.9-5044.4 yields 17.8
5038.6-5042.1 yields 17.6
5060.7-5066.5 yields 17.9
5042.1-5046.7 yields 17.3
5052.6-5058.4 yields 17.5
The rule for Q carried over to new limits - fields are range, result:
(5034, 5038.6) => 16.71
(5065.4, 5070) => 18.89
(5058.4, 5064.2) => 17.88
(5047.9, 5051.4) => 17.95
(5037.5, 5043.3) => 17.87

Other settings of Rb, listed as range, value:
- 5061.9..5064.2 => 17.6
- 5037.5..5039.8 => 16.6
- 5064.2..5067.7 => 18.8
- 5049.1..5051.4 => 16.6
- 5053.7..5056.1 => 17.7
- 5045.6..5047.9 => 17.2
